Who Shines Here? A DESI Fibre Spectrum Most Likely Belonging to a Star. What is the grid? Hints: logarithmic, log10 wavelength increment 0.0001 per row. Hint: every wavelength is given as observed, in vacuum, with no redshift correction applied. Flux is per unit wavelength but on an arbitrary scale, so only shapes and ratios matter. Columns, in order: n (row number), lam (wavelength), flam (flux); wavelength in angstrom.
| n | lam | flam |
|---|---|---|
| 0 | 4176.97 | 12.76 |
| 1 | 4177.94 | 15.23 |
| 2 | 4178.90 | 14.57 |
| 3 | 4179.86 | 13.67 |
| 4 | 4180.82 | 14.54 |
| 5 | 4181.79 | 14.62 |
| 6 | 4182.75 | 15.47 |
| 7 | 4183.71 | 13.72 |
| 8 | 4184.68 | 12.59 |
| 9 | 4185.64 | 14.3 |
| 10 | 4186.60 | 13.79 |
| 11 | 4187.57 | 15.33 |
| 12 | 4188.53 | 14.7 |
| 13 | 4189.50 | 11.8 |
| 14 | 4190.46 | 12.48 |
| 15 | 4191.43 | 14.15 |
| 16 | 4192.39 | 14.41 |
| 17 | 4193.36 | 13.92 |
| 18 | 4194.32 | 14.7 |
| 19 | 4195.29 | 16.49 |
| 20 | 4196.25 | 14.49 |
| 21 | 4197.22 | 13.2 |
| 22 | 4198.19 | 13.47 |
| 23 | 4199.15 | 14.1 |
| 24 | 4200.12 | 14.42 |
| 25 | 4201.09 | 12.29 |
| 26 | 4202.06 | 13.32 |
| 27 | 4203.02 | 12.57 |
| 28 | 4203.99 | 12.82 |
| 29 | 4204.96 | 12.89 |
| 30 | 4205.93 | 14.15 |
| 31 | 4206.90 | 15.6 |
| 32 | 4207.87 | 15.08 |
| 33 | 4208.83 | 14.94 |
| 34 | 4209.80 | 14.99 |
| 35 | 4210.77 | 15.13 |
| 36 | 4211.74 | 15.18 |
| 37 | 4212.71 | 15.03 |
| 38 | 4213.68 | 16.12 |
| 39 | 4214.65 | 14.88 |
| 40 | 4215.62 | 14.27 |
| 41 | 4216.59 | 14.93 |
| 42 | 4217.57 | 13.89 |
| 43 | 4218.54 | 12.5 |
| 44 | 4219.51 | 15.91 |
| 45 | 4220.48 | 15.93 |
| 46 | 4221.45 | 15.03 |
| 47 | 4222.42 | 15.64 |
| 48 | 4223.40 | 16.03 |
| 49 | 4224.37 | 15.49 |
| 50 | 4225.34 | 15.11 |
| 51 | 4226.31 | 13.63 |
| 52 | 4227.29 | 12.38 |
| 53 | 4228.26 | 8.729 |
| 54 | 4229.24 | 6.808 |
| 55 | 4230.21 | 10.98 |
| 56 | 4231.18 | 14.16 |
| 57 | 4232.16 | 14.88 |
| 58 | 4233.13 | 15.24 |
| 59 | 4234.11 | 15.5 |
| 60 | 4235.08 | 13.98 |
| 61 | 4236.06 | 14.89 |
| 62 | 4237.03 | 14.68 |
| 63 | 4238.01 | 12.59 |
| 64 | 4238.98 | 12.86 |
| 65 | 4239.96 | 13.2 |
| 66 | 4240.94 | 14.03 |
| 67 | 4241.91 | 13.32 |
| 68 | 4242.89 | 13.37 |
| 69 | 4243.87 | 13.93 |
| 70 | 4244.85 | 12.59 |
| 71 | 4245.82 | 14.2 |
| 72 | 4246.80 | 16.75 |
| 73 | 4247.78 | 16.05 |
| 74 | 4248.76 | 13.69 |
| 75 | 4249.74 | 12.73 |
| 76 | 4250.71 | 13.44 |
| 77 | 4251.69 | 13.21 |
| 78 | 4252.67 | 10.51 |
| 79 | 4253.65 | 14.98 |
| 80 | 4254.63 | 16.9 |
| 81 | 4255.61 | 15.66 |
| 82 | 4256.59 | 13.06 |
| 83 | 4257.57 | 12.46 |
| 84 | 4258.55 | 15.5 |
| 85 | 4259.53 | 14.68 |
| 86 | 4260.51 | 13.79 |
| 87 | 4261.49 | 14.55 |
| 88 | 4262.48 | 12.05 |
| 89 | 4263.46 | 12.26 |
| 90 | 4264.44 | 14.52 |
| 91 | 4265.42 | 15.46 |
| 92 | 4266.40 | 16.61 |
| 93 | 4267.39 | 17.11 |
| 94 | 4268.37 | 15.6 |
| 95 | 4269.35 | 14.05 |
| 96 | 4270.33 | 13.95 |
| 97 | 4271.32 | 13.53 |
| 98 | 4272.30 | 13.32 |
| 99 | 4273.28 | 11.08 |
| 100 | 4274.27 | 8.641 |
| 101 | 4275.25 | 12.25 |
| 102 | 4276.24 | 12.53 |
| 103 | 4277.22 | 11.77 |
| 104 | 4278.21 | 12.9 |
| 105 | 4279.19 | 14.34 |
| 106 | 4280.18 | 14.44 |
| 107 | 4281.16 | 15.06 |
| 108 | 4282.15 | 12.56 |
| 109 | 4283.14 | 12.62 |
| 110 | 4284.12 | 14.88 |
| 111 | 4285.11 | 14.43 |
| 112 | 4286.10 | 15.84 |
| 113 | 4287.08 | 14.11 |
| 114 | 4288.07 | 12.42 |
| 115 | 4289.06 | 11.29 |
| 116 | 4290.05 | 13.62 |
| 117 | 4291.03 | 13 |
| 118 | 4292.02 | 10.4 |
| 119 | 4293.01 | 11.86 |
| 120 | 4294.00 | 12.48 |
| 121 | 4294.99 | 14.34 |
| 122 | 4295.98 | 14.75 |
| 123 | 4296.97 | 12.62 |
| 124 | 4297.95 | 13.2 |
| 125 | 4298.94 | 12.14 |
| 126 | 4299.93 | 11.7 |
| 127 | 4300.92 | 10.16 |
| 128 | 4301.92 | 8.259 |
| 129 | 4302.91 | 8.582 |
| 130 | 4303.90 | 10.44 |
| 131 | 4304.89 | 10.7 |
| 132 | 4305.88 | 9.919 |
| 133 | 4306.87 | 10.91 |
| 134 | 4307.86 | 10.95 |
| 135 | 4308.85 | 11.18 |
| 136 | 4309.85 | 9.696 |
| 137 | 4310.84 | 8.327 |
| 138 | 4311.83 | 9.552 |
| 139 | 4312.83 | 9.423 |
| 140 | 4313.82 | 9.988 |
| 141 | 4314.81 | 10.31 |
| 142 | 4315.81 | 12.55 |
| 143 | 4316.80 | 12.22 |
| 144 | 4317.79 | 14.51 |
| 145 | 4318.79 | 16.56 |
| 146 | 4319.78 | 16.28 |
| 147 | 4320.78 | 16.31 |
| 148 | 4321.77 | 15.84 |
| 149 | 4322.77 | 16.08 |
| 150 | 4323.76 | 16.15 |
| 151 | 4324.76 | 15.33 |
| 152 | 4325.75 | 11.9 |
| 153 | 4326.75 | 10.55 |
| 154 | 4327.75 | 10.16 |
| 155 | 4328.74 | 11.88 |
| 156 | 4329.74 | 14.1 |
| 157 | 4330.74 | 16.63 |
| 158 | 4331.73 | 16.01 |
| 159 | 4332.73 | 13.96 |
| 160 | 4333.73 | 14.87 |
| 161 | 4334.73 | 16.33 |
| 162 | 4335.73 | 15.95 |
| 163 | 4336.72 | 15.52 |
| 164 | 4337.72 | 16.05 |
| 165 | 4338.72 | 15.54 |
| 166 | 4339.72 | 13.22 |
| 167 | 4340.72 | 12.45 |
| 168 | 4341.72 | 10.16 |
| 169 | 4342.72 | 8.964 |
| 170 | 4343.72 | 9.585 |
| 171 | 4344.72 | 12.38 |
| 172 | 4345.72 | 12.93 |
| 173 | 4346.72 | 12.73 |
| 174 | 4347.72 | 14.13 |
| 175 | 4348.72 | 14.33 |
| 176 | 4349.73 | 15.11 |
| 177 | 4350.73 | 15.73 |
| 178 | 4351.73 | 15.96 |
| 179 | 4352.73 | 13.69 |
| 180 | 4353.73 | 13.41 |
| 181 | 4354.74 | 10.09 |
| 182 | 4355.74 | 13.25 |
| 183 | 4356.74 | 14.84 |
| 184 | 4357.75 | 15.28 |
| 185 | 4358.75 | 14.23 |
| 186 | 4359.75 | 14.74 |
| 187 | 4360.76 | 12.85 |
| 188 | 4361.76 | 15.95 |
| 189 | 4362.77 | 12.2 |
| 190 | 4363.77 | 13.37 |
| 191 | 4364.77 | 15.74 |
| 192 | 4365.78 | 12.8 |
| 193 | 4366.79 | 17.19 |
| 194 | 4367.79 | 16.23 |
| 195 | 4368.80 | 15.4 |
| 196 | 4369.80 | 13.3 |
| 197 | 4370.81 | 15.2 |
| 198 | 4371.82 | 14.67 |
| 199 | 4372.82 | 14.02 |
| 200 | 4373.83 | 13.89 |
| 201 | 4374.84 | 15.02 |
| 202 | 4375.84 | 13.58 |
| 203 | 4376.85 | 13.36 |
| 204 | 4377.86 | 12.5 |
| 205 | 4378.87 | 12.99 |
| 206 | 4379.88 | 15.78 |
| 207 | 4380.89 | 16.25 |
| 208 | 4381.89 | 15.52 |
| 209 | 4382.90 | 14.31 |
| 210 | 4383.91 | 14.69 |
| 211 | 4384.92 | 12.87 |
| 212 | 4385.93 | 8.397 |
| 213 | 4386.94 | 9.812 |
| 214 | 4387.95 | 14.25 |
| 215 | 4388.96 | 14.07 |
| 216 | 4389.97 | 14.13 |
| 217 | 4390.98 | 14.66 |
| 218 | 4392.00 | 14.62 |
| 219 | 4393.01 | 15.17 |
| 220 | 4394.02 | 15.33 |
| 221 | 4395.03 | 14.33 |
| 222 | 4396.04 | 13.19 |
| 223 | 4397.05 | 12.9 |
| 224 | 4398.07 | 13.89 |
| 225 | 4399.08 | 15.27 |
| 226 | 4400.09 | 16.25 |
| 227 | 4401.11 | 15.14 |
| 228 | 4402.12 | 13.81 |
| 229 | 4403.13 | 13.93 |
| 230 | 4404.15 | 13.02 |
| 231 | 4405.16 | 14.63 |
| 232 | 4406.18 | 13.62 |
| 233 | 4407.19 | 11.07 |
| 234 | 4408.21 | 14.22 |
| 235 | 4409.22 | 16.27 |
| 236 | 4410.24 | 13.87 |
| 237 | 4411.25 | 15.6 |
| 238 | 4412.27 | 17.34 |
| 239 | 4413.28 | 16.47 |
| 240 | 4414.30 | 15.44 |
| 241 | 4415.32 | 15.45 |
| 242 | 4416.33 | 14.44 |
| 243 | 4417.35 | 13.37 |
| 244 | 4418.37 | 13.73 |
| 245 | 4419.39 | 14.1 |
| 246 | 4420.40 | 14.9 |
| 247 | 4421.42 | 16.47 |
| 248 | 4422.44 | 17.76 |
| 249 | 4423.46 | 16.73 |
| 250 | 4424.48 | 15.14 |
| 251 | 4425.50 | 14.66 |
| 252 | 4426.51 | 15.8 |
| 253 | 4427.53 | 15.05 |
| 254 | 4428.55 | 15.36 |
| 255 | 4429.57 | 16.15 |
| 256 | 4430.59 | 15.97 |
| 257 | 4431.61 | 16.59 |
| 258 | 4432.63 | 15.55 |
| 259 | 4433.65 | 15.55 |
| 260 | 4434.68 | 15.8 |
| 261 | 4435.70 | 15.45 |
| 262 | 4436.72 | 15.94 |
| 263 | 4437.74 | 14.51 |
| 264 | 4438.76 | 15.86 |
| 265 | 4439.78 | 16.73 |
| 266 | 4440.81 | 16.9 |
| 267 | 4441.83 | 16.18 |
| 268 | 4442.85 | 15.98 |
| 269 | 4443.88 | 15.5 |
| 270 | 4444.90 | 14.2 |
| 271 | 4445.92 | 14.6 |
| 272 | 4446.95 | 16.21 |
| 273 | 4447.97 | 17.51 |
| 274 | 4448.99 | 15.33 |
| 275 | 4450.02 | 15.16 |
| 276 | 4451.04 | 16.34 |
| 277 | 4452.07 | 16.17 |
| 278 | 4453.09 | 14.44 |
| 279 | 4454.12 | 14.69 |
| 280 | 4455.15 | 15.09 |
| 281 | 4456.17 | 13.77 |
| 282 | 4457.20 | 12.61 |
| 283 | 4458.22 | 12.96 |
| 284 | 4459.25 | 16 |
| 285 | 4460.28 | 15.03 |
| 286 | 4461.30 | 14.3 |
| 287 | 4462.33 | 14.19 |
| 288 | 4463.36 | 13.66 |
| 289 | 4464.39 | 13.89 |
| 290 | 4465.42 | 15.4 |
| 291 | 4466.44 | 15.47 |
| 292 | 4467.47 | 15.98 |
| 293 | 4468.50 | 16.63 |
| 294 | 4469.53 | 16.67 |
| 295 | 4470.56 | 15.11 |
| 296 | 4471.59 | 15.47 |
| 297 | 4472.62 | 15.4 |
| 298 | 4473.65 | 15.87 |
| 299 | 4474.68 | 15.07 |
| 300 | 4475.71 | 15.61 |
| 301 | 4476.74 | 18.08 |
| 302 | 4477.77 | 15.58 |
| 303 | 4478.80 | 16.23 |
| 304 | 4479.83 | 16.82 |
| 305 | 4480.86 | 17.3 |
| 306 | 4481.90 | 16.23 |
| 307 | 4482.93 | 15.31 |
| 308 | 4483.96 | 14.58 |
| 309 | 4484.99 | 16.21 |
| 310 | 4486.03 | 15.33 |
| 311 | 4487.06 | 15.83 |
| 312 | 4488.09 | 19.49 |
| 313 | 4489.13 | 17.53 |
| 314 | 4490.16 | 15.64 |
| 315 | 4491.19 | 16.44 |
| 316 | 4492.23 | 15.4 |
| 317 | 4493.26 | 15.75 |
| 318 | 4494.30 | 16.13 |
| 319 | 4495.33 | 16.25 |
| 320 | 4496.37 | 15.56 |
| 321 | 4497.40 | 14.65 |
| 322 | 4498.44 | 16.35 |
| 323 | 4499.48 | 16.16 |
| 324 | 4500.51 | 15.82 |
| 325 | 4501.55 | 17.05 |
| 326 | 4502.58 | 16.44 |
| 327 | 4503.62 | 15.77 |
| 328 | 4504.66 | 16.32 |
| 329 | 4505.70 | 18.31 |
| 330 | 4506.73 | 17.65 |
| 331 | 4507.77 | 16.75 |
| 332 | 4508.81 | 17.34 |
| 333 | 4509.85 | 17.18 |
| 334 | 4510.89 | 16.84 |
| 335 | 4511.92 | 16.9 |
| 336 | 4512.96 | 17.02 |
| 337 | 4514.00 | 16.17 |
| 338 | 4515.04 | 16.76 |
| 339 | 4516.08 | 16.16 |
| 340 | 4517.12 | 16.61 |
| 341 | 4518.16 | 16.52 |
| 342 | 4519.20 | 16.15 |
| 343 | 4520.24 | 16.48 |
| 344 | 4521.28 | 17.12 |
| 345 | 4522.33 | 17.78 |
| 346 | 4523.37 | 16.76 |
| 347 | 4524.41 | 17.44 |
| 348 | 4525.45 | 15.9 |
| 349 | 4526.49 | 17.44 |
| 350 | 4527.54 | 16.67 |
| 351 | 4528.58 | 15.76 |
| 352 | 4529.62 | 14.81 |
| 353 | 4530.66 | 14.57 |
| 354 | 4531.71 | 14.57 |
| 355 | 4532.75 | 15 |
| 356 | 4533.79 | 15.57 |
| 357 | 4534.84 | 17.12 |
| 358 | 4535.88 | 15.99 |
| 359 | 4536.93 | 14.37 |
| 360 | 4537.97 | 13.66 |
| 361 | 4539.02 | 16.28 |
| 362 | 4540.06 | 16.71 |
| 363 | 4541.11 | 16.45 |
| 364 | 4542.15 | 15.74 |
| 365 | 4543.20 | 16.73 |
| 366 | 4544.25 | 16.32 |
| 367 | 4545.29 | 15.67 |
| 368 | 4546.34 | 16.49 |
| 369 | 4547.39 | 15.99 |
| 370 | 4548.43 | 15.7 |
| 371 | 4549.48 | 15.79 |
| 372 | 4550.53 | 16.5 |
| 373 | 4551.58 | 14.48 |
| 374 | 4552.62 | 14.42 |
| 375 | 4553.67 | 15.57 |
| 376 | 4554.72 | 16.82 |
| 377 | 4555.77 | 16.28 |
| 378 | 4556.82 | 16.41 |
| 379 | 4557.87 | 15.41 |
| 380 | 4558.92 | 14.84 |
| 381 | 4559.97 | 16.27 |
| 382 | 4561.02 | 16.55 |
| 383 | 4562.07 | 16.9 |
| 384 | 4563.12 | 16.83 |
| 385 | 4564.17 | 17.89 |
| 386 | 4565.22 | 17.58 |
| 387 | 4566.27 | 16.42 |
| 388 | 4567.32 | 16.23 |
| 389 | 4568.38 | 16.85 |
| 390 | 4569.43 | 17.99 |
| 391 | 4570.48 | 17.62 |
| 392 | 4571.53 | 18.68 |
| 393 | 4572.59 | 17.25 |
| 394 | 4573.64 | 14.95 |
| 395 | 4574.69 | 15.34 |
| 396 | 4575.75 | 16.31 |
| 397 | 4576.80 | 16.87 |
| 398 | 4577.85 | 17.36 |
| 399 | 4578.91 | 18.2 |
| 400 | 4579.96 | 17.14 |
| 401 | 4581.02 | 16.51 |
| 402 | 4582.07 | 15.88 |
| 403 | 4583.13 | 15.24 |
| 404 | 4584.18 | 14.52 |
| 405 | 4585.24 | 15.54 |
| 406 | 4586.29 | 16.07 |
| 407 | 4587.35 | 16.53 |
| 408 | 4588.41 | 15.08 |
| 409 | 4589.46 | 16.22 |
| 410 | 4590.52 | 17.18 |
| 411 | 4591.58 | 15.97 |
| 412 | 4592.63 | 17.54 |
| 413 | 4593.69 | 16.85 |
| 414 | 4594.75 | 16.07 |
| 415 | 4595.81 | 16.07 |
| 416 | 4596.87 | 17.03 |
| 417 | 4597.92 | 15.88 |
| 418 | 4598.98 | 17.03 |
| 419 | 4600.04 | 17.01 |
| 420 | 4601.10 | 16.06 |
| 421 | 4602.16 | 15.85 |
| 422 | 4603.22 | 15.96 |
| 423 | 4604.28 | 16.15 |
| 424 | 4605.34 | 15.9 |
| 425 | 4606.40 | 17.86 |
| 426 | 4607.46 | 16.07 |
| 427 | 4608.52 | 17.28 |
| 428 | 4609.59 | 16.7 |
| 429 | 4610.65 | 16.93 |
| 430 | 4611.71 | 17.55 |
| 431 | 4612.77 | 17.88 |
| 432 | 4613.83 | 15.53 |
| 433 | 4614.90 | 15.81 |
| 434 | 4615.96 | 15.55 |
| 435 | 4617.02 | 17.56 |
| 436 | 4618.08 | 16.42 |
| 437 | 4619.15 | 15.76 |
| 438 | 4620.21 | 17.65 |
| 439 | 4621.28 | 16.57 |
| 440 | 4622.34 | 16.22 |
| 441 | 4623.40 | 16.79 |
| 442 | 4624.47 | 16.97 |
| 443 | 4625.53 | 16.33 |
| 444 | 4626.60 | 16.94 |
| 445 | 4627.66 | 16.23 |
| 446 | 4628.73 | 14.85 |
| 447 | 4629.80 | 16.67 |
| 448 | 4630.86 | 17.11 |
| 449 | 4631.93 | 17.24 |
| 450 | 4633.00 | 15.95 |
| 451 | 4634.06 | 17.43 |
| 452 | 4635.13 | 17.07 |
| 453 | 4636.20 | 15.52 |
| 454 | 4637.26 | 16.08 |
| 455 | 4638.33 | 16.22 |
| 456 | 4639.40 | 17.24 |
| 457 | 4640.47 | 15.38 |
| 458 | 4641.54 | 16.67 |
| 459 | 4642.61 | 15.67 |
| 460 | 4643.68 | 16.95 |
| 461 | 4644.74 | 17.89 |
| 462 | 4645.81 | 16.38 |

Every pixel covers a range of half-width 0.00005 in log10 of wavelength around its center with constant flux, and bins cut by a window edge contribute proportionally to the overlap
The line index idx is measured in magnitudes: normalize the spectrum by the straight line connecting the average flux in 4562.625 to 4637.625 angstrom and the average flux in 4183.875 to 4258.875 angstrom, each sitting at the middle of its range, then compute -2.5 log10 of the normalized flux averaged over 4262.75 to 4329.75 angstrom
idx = 0.14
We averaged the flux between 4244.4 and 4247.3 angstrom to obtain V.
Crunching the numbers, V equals 14.6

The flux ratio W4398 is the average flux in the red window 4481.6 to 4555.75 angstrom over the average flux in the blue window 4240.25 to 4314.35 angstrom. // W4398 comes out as 1.26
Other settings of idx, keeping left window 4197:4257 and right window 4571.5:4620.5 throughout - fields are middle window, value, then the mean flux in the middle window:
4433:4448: -0.022 mag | 15.7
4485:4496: -0.040 mag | 16.4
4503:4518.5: -0.062 mag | 16.8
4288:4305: 0.223 mag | 11.8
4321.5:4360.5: 0.071 mag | 13.8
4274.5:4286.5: 0.067 mag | 13.5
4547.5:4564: 0.015 mag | 16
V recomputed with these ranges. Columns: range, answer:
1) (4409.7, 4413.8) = 15.8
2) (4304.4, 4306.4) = 10.3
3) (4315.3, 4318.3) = 13.1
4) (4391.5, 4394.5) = 15.1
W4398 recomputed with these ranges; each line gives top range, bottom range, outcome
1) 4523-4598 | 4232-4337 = 1.22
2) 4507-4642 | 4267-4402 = 1.22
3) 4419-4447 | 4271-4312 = 1.30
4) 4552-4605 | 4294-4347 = 1.30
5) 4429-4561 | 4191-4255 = 1.13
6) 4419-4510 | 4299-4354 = 1.23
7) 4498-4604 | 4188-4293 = 1.18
